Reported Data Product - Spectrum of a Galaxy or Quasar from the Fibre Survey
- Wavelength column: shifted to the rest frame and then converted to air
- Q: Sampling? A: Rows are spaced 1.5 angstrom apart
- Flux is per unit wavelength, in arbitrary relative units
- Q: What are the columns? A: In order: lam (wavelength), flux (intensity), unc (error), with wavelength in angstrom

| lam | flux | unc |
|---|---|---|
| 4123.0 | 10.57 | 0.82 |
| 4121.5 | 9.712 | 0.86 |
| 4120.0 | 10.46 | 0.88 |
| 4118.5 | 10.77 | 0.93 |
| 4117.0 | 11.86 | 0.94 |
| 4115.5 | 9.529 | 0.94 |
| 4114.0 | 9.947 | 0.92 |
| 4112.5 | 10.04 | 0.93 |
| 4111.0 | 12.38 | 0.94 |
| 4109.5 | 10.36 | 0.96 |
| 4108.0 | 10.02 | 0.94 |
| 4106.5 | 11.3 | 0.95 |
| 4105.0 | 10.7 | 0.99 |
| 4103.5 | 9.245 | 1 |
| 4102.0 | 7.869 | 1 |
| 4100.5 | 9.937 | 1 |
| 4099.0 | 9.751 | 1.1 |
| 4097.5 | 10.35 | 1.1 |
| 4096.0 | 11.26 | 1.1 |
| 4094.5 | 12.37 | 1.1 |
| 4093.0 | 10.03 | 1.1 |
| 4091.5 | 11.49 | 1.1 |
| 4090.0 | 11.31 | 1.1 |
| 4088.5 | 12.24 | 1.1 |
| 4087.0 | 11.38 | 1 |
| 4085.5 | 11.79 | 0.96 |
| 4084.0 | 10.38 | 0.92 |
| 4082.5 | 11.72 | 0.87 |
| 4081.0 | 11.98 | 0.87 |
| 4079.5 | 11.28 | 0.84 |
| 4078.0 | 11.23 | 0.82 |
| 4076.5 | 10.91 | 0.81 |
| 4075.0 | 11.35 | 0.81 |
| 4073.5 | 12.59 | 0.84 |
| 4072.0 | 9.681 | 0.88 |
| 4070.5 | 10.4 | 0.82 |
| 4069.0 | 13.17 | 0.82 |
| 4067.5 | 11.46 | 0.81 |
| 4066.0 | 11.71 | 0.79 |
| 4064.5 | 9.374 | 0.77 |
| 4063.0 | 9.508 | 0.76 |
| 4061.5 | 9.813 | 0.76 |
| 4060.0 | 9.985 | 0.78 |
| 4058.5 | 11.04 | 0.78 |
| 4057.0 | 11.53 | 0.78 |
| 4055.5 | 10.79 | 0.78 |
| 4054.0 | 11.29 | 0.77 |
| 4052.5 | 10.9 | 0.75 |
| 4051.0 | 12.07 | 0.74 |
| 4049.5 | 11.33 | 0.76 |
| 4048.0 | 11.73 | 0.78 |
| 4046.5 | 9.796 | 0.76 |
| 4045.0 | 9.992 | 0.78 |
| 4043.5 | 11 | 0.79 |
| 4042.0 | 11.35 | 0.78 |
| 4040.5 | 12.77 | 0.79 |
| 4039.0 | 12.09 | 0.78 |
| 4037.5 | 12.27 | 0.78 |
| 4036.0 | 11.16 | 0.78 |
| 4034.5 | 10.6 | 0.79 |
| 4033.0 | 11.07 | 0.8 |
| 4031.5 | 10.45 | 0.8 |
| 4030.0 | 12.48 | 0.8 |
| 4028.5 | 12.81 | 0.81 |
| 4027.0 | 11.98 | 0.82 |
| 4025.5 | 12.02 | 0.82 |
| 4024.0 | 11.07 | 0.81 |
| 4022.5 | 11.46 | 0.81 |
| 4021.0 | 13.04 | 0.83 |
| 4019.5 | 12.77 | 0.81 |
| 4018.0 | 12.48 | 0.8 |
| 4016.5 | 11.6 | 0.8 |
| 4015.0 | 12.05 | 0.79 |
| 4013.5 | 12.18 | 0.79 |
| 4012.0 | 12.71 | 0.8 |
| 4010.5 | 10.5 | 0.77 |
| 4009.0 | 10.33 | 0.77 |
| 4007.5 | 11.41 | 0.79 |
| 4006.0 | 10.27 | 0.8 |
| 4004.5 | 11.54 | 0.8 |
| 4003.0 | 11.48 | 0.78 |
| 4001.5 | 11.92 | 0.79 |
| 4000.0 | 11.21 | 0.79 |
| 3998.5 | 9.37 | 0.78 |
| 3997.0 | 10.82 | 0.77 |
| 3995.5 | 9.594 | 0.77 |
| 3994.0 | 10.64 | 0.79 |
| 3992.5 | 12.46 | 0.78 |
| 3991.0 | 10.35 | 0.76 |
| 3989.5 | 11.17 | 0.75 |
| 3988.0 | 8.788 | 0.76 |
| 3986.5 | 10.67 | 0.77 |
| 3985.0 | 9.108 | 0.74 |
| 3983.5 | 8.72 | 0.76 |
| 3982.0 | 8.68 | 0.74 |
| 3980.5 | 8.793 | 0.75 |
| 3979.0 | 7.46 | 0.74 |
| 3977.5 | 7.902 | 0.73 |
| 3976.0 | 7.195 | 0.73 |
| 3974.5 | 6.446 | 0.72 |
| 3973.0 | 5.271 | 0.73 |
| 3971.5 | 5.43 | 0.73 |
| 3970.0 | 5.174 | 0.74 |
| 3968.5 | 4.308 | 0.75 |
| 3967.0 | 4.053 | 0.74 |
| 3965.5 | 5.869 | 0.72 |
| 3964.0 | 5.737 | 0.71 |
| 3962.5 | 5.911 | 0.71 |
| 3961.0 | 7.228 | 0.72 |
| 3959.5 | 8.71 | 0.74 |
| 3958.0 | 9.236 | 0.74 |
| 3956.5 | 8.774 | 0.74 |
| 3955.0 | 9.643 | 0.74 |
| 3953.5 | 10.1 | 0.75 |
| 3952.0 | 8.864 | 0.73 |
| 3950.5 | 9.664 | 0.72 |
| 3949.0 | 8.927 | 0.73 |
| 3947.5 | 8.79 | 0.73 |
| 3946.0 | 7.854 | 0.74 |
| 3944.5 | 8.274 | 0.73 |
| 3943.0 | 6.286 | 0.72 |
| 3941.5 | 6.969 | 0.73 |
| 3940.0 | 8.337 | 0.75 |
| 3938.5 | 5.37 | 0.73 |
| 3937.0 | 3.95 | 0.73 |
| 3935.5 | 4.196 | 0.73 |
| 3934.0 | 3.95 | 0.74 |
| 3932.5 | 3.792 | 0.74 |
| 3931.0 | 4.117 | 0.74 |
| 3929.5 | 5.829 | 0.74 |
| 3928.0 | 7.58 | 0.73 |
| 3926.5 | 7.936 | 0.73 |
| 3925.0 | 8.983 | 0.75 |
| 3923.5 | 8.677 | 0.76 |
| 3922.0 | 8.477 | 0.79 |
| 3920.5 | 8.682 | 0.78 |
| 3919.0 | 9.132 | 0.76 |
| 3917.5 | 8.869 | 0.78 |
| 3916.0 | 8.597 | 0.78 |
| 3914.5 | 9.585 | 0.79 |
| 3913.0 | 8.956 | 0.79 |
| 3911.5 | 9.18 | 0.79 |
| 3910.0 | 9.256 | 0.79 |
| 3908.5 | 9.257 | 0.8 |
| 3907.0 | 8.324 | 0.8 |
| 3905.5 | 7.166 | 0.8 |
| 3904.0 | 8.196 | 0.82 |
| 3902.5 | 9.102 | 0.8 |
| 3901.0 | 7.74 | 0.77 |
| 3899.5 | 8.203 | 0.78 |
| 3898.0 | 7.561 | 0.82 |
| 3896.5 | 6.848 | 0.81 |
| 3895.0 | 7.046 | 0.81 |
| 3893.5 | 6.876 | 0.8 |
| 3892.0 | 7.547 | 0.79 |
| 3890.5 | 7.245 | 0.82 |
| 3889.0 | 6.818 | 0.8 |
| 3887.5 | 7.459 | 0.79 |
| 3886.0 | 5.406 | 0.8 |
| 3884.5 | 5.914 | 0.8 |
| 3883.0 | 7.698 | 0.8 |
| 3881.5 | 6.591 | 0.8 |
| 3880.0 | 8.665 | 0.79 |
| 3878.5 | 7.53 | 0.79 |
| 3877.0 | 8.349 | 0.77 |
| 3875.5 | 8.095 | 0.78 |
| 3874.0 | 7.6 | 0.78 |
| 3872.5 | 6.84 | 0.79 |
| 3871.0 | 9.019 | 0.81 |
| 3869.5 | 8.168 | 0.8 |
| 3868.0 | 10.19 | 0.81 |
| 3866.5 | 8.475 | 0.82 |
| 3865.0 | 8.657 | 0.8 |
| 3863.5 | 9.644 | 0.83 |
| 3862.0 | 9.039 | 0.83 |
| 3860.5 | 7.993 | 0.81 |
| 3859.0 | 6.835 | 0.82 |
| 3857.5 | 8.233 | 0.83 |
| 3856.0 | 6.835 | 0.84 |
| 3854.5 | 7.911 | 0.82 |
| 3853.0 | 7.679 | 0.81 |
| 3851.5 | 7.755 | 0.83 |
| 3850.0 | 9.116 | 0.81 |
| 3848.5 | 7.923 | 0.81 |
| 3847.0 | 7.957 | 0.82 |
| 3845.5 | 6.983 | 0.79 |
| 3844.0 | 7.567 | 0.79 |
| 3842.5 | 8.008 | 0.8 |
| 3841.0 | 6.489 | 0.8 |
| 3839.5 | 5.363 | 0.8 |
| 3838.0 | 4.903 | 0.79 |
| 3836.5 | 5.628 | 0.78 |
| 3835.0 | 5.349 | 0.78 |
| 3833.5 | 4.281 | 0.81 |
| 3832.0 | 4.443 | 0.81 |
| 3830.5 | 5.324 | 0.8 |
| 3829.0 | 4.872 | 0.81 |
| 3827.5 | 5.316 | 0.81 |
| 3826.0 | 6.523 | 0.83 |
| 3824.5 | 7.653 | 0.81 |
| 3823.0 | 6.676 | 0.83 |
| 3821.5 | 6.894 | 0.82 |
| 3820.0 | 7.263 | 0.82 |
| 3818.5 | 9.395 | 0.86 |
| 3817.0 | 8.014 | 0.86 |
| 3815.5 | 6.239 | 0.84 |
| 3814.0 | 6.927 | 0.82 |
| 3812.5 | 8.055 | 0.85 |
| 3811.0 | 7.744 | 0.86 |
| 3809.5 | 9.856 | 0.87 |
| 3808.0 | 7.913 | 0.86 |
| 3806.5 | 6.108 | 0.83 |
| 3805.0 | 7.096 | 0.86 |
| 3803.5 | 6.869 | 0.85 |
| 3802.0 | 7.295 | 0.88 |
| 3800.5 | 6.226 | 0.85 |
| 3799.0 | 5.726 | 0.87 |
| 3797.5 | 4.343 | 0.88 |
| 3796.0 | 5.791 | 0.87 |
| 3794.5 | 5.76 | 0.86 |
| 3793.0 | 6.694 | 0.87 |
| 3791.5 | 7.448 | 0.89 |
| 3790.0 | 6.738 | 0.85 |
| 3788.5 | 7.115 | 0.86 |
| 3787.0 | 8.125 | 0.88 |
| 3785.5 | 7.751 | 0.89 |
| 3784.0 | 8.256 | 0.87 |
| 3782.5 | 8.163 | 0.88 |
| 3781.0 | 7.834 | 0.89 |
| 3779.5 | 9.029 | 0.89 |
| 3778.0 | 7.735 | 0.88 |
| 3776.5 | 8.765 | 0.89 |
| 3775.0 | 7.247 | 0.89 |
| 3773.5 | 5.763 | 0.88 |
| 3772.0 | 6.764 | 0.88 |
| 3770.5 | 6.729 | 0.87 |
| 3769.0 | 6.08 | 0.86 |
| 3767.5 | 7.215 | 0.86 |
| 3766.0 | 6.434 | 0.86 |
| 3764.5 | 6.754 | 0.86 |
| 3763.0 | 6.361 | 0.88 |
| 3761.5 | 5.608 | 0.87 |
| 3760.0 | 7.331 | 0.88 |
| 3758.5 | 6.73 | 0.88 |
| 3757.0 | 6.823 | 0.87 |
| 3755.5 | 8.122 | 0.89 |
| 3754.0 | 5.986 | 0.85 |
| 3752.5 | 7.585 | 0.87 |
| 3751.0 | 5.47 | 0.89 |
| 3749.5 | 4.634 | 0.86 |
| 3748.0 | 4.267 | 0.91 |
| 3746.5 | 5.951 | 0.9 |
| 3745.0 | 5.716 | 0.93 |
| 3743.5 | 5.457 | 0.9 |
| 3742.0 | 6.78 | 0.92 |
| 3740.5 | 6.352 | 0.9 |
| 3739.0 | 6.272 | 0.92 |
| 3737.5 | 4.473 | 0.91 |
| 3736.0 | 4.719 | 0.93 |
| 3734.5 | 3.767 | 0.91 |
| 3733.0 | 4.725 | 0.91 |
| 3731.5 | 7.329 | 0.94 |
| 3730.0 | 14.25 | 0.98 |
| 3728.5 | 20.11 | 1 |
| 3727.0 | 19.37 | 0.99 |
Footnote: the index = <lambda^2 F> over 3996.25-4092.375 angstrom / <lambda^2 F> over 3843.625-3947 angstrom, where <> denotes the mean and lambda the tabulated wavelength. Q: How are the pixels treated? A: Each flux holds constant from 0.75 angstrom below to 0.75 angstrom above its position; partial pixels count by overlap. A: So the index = 1.60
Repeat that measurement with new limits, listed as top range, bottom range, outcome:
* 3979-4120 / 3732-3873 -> 1.80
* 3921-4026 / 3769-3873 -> 1.31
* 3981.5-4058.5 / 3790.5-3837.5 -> 1.89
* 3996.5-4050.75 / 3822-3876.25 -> 1.74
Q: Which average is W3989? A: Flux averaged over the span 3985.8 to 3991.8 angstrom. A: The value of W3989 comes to 10.3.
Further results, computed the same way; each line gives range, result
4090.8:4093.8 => 10.8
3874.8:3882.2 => 7.85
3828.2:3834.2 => 4.74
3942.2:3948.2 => 7.79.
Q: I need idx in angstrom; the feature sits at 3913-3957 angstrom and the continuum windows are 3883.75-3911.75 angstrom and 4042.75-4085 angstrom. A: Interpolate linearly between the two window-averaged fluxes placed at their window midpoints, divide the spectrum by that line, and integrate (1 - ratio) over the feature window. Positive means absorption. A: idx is 4.0 angstrom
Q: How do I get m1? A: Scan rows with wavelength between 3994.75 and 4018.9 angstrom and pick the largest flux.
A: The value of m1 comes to 12.71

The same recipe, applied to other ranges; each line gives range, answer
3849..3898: 10.19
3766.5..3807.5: 9.029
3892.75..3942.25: 9.585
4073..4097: 12.59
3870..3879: 9.019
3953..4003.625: 12.46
